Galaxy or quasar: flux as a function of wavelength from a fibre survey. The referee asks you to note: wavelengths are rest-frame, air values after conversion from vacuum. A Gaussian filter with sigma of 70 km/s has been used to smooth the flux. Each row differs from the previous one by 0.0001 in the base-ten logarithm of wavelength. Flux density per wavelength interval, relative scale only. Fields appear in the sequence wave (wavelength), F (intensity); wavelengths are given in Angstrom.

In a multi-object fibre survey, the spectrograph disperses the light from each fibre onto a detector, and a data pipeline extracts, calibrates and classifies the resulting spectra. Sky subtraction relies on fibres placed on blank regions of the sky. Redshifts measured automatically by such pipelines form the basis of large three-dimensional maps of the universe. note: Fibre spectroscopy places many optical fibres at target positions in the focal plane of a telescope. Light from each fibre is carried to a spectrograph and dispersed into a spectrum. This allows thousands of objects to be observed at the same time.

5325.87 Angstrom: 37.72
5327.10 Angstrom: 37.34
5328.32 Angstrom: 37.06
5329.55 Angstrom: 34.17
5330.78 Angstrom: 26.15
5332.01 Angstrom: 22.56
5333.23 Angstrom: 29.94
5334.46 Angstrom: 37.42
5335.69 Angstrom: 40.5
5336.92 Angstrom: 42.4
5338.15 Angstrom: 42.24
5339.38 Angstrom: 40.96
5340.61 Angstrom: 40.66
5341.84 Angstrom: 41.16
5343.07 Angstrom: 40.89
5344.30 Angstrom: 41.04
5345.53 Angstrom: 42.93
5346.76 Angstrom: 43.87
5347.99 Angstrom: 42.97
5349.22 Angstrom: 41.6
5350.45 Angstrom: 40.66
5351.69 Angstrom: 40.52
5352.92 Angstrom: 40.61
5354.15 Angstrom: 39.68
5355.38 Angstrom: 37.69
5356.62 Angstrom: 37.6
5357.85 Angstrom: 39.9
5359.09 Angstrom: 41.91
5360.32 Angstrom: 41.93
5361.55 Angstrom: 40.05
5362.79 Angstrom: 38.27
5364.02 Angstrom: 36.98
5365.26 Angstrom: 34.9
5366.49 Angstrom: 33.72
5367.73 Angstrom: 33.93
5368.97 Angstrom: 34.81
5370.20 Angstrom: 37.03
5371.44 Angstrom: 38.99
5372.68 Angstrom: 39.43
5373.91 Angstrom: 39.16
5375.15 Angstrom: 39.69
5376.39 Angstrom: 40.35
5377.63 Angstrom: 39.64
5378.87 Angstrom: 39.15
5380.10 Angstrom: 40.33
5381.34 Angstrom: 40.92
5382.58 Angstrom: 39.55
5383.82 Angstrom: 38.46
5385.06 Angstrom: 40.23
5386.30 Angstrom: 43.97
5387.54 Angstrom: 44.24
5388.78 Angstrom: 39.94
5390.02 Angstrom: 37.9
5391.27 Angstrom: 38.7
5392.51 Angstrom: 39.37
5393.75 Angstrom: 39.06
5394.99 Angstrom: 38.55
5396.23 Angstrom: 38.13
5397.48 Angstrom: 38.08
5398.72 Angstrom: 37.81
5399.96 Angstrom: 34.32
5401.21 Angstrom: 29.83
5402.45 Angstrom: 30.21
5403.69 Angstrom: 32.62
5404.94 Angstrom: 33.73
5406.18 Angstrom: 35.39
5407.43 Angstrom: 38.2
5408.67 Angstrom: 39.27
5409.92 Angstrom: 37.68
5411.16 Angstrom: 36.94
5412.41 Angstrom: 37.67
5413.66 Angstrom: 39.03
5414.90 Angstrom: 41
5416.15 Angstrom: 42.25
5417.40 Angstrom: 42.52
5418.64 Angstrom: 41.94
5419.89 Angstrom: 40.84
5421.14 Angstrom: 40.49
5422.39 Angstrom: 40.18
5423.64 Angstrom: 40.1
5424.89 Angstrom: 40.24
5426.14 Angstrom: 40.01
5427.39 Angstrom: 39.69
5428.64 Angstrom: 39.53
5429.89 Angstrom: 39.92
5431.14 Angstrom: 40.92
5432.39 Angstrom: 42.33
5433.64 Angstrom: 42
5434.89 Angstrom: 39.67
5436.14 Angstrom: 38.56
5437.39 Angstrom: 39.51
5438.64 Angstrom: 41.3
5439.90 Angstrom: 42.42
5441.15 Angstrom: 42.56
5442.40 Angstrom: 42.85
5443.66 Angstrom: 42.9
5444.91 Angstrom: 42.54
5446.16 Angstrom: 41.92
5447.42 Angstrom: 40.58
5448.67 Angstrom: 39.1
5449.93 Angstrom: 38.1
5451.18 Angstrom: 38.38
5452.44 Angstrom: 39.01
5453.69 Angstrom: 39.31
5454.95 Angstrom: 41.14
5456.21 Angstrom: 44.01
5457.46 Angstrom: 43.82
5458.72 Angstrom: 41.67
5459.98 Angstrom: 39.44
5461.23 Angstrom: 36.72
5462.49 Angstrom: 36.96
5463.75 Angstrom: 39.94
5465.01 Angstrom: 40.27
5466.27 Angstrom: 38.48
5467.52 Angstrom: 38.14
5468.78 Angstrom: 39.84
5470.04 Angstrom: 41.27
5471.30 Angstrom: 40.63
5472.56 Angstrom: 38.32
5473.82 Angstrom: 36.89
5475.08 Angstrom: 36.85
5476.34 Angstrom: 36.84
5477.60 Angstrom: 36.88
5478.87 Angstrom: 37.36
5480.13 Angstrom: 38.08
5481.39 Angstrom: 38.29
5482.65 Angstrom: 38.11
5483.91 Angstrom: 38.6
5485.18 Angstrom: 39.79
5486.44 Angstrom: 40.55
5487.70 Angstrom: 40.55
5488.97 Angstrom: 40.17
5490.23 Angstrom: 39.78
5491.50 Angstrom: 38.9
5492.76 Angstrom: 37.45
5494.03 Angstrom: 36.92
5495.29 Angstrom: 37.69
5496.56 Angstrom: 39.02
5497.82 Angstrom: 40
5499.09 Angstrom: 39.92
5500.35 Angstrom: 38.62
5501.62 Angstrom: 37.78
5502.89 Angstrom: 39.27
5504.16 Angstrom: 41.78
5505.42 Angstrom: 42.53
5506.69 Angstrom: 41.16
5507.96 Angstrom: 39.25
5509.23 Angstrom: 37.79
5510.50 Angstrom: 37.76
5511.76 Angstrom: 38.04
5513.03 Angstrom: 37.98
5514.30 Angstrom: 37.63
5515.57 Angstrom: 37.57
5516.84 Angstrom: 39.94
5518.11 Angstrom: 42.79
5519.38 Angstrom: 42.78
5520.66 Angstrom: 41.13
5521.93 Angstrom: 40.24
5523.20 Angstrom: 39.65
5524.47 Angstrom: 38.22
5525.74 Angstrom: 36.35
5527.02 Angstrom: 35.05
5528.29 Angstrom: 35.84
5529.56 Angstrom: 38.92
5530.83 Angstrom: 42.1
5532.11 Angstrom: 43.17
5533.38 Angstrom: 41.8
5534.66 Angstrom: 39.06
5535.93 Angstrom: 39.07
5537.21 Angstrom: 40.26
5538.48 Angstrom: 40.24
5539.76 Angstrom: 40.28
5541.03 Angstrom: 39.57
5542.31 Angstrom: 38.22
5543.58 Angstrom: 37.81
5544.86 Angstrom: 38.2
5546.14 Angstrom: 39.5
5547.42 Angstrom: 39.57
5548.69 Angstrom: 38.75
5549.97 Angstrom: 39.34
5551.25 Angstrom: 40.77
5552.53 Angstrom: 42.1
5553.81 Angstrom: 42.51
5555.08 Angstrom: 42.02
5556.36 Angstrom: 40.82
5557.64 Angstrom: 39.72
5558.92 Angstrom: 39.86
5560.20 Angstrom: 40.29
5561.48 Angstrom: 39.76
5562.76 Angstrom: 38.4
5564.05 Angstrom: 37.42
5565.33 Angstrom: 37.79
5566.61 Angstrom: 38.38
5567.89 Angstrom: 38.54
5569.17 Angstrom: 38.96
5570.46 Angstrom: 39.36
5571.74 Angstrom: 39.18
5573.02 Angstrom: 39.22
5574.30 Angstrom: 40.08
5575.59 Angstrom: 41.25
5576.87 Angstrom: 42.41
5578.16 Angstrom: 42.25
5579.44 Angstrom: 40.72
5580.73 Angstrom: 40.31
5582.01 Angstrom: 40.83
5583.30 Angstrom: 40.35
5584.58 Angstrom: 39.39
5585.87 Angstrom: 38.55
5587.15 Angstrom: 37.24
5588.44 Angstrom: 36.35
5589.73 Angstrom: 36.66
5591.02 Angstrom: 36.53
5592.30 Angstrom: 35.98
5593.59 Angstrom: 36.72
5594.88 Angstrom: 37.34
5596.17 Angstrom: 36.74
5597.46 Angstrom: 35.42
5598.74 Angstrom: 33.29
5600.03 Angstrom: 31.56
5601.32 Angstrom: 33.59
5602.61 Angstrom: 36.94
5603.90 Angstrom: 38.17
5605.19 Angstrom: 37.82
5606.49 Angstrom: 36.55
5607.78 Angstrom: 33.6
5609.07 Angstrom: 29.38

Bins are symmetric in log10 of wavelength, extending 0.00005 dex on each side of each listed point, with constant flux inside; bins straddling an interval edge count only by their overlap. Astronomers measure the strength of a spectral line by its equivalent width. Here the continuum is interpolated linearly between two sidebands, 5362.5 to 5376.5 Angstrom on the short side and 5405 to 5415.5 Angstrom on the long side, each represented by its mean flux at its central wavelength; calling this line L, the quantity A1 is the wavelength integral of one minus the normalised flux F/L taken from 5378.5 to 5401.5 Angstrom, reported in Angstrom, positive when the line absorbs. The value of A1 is -0.90 Angstrom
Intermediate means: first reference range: 37.1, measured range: 39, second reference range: 37.9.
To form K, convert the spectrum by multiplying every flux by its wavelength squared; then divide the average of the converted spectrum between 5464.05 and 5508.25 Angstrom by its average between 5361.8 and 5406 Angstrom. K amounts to 1.1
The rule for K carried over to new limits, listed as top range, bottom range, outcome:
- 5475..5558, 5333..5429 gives 1.06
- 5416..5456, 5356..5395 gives 1.07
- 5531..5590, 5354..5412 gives 1.12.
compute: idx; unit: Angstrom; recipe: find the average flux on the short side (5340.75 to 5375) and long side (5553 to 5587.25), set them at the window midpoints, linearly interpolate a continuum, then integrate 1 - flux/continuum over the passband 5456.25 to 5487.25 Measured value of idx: 0.50 Angstrom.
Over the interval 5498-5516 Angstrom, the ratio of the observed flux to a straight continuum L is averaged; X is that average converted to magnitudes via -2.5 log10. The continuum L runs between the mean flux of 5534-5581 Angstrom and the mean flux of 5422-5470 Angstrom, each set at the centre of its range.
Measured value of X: 0.026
